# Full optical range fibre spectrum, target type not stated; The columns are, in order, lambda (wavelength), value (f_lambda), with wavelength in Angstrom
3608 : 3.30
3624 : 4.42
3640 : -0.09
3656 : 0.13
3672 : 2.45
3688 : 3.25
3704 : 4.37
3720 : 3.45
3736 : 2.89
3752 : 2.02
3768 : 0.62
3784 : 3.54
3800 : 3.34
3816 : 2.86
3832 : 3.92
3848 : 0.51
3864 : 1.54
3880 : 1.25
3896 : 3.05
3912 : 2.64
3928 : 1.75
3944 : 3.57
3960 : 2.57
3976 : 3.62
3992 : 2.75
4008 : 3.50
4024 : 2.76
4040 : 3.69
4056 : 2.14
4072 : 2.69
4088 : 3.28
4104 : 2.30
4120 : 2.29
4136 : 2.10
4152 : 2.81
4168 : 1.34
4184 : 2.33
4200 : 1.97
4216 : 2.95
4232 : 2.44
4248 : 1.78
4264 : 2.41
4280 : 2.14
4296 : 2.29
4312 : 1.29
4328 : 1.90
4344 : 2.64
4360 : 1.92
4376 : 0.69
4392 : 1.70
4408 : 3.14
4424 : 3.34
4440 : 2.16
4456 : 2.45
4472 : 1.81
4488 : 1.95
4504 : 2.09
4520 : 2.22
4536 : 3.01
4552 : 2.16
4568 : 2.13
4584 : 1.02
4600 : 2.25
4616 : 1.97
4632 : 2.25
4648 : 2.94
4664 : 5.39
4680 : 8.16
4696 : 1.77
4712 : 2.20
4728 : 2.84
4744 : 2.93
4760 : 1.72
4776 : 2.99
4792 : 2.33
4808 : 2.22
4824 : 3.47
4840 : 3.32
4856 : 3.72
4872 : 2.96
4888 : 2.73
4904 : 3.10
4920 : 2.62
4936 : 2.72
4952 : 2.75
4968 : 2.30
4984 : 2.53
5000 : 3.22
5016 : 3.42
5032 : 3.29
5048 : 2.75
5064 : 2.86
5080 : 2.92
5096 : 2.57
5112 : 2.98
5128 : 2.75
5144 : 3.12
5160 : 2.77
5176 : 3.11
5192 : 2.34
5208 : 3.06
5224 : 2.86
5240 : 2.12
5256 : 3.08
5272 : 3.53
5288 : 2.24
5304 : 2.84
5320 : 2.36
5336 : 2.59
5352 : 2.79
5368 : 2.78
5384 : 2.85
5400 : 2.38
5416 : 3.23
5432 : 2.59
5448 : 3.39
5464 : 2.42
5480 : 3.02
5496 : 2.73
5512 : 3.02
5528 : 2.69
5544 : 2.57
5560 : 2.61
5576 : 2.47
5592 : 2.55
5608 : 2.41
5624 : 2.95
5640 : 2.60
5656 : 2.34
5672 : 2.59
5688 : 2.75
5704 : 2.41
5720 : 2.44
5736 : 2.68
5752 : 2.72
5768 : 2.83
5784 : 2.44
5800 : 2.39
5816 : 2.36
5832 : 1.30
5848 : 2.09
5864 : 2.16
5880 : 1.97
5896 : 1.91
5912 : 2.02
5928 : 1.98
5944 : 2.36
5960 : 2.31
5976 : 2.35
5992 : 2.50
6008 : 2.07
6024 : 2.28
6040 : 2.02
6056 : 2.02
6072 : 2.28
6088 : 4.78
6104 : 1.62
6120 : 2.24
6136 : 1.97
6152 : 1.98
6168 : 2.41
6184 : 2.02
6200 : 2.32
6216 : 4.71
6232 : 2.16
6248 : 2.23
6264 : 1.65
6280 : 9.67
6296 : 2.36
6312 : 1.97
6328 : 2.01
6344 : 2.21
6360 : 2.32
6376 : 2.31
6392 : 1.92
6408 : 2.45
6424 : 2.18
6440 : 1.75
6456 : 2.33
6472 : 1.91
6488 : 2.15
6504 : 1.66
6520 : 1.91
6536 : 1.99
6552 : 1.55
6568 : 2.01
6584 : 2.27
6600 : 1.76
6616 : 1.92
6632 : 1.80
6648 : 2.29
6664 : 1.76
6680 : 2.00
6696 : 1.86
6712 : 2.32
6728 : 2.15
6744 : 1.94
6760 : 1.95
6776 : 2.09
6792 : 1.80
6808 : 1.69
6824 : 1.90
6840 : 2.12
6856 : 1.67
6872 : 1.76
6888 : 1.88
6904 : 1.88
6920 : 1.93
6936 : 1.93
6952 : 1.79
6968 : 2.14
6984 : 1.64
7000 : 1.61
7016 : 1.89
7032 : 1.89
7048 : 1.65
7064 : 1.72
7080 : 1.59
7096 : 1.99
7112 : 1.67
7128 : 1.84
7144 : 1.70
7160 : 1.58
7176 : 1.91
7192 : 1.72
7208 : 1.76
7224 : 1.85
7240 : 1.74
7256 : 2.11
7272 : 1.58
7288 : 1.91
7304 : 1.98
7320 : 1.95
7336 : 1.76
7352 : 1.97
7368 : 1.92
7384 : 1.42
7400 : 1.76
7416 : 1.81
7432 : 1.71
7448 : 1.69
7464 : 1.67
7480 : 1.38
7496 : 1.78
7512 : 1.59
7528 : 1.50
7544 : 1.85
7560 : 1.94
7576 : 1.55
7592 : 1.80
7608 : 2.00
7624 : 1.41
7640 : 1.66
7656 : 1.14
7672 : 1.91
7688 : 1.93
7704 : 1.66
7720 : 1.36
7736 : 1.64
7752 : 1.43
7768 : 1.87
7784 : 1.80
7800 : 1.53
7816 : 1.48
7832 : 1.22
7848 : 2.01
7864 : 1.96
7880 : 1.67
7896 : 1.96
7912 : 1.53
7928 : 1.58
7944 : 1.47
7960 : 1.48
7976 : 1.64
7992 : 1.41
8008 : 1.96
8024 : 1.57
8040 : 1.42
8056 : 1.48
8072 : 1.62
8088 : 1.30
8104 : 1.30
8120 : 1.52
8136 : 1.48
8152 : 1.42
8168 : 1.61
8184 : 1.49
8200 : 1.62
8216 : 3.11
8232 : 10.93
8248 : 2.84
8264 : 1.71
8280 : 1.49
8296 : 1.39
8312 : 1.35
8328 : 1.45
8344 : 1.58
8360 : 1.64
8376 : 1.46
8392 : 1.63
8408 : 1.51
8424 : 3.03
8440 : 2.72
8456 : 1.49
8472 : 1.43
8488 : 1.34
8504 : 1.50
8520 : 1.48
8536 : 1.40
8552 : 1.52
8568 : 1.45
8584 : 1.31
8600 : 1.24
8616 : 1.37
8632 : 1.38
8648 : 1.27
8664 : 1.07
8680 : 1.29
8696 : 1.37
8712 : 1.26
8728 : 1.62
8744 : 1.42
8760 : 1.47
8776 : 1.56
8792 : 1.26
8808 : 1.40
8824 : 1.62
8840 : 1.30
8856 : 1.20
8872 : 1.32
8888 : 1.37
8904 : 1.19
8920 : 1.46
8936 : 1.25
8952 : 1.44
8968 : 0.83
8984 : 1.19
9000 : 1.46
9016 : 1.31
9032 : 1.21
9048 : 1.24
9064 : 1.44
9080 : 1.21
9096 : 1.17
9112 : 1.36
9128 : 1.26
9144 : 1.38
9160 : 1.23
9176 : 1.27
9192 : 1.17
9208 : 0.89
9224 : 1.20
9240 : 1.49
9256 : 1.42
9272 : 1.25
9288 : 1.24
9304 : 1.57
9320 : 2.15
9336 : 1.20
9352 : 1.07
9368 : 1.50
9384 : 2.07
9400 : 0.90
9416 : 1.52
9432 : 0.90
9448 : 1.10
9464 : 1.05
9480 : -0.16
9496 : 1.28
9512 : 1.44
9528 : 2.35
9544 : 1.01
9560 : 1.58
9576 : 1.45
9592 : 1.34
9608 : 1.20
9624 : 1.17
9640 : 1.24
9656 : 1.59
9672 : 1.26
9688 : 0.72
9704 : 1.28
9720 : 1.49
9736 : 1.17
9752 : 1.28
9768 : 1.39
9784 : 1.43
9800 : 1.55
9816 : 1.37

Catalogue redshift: 0.25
